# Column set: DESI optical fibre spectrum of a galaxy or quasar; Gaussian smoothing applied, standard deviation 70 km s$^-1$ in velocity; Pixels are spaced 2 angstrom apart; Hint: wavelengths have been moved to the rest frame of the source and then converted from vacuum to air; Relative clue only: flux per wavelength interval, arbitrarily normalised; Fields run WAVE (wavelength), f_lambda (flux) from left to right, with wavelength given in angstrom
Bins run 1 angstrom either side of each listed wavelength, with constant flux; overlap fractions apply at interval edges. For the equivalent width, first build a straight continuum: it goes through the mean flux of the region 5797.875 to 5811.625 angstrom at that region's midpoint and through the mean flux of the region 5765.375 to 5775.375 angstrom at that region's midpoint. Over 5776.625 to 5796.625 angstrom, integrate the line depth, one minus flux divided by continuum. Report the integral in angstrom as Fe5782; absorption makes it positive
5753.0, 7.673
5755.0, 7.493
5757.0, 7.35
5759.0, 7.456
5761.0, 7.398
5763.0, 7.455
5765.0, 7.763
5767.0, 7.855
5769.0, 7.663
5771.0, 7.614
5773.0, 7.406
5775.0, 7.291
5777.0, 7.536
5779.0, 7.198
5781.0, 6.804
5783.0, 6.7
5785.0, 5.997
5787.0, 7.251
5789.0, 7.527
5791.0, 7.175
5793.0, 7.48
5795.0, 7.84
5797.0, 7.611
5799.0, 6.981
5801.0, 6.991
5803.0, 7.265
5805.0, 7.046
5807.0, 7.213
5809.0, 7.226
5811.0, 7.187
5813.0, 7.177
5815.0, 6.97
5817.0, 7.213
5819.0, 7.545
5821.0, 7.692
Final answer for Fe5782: 0.60 angstrom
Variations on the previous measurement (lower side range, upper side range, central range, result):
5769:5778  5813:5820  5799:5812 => 0.3 angstrom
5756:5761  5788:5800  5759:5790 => 0.5 angstrom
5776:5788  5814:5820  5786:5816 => -0.7 angstrom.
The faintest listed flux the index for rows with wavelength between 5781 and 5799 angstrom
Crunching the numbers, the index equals 5.997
